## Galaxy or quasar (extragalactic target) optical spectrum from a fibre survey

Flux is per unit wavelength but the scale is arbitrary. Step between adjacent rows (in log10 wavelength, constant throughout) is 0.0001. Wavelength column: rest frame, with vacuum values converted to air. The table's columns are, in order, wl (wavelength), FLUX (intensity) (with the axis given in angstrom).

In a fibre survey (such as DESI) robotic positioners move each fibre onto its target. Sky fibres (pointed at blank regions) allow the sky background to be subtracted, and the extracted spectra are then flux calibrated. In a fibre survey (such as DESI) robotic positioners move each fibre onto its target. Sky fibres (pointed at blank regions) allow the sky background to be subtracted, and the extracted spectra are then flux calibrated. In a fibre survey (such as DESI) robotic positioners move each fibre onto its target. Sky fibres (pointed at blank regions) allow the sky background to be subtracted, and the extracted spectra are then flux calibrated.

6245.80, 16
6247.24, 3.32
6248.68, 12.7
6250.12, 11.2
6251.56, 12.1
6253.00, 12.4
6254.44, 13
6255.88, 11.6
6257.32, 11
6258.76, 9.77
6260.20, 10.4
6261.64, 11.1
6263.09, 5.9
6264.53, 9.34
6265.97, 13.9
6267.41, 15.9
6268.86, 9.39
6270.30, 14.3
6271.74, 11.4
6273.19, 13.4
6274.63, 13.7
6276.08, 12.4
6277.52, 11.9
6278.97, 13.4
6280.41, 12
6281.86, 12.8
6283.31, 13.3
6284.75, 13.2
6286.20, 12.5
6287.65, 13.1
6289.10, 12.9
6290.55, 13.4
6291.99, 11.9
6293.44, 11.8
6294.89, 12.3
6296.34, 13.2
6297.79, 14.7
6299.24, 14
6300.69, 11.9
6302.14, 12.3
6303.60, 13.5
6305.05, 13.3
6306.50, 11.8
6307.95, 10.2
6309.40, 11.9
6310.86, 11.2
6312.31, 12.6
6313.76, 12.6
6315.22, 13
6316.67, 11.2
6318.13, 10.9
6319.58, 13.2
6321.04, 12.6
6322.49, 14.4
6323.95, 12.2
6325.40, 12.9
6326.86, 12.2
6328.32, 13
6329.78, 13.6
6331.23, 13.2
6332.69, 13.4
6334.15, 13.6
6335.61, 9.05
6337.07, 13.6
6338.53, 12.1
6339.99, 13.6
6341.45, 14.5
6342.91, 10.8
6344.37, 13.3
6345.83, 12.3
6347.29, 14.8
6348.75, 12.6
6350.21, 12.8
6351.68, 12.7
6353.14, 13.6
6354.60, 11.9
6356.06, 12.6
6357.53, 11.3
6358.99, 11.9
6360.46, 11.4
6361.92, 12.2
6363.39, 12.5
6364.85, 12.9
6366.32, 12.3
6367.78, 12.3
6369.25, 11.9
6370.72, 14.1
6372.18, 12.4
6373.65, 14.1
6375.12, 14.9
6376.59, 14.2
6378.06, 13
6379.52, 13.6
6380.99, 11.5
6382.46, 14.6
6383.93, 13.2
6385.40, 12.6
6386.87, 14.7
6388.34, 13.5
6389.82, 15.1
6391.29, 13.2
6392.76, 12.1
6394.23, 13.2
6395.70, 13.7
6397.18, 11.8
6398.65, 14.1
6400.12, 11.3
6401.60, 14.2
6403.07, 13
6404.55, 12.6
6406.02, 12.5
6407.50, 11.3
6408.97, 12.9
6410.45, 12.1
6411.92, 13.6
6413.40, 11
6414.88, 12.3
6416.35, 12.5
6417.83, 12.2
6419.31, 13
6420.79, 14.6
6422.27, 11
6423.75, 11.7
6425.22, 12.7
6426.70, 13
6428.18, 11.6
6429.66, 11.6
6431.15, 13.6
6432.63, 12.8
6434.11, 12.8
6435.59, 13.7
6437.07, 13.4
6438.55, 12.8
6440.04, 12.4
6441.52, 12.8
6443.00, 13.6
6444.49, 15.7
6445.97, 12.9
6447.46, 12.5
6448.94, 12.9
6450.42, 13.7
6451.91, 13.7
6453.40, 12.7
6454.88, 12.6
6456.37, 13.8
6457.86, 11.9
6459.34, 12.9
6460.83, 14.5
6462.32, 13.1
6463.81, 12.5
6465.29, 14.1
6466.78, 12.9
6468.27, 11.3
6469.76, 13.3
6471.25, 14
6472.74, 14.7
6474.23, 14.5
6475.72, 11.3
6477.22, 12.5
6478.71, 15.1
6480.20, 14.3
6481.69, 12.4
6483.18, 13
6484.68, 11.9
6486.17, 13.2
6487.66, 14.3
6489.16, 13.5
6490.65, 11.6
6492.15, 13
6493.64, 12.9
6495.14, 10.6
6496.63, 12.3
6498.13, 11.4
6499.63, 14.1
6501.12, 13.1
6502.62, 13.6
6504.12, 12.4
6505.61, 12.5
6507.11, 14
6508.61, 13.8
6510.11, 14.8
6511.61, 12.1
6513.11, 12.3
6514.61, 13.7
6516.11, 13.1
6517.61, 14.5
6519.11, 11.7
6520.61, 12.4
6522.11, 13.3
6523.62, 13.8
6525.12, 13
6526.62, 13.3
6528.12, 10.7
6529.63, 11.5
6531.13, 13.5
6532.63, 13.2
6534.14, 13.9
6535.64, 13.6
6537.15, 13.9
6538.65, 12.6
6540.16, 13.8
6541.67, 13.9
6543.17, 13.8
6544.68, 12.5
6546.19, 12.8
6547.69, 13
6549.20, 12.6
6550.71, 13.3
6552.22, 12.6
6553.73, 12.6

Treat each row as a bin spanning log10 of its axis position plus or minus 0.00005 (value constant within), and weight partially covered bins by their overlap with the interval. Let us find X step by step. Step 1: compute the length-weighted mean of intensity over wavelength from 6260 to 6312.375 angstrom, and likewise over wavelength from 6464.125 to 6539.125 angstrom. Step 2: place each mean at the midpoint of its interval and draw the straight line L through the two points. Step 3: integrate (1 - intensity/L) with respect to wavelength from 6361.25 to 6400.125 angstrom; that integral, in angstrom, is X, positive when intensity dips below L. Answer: -1.6 angstrom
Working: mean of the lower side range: 12.3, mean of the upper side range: 13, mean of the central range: 13.2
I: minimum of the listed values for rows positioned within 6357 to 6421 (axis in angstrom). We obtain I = 11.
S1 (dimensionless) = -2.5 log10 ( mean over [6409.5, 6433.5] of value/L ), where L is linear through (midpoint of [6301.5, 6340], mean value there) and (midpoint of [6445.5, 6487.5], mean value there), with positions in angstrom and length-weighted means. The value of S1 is 0.04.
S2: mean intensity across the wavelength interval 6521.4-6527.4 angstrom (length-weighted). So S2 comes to 13.3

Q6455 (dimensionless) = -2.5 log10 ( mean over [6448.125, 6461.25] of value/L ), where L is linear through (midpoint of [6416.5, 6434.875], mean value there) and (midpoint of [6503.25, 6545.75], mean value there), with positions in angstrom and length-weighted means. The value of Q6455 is -0.04 mag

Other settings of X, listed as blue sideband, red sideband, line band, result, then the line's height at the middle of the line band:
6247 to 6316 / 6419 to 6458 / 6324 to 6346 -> -0.59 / 12.4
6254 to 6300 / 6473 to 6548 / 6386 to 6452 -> -0.85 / 12.7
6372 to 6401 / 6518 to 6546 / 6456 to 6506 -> 0.52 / 13.1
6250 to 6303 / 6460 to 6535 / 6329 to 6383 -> -1.27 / 12.5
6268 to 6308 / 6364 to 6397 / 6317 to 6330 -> 0.23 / 12.9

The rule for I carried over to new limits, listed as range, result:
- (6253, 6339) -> 5.9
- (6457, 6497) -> 10.6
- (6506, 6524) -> 11.7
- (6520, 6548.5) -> 10.7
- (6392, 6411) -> 11.3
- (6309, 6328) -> 10.9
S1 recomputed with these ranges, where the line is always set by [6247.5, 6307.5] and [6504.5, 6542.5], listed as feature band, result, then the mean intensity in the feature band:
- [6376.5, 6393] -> -0.07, 13.5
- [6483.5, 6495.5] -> 0.03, 12.7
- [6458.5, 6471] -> -0.02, 13.1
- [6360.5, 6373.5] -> 0.00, 12.6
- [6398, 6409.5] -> 0.00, 12.7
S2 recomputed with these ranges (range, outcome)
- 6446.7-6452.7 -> 13.2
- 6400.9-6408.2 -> 12.7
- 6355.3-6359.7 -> 11.9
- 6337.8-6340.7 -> 12.8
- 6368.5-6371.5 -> 13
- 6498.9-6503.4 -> 13.6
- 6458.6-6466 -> 13.4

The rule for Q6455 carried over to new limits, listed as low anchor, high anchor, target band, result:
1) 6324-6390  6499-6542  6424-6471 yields 0.00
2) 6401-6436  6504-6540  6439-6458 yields -0.04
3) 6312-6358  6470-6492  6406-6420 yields 0.06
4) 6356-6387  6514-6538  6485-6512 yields 0.01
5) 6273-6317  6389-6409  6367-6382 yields -0.03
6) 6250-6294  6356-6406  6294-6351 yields -0.01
